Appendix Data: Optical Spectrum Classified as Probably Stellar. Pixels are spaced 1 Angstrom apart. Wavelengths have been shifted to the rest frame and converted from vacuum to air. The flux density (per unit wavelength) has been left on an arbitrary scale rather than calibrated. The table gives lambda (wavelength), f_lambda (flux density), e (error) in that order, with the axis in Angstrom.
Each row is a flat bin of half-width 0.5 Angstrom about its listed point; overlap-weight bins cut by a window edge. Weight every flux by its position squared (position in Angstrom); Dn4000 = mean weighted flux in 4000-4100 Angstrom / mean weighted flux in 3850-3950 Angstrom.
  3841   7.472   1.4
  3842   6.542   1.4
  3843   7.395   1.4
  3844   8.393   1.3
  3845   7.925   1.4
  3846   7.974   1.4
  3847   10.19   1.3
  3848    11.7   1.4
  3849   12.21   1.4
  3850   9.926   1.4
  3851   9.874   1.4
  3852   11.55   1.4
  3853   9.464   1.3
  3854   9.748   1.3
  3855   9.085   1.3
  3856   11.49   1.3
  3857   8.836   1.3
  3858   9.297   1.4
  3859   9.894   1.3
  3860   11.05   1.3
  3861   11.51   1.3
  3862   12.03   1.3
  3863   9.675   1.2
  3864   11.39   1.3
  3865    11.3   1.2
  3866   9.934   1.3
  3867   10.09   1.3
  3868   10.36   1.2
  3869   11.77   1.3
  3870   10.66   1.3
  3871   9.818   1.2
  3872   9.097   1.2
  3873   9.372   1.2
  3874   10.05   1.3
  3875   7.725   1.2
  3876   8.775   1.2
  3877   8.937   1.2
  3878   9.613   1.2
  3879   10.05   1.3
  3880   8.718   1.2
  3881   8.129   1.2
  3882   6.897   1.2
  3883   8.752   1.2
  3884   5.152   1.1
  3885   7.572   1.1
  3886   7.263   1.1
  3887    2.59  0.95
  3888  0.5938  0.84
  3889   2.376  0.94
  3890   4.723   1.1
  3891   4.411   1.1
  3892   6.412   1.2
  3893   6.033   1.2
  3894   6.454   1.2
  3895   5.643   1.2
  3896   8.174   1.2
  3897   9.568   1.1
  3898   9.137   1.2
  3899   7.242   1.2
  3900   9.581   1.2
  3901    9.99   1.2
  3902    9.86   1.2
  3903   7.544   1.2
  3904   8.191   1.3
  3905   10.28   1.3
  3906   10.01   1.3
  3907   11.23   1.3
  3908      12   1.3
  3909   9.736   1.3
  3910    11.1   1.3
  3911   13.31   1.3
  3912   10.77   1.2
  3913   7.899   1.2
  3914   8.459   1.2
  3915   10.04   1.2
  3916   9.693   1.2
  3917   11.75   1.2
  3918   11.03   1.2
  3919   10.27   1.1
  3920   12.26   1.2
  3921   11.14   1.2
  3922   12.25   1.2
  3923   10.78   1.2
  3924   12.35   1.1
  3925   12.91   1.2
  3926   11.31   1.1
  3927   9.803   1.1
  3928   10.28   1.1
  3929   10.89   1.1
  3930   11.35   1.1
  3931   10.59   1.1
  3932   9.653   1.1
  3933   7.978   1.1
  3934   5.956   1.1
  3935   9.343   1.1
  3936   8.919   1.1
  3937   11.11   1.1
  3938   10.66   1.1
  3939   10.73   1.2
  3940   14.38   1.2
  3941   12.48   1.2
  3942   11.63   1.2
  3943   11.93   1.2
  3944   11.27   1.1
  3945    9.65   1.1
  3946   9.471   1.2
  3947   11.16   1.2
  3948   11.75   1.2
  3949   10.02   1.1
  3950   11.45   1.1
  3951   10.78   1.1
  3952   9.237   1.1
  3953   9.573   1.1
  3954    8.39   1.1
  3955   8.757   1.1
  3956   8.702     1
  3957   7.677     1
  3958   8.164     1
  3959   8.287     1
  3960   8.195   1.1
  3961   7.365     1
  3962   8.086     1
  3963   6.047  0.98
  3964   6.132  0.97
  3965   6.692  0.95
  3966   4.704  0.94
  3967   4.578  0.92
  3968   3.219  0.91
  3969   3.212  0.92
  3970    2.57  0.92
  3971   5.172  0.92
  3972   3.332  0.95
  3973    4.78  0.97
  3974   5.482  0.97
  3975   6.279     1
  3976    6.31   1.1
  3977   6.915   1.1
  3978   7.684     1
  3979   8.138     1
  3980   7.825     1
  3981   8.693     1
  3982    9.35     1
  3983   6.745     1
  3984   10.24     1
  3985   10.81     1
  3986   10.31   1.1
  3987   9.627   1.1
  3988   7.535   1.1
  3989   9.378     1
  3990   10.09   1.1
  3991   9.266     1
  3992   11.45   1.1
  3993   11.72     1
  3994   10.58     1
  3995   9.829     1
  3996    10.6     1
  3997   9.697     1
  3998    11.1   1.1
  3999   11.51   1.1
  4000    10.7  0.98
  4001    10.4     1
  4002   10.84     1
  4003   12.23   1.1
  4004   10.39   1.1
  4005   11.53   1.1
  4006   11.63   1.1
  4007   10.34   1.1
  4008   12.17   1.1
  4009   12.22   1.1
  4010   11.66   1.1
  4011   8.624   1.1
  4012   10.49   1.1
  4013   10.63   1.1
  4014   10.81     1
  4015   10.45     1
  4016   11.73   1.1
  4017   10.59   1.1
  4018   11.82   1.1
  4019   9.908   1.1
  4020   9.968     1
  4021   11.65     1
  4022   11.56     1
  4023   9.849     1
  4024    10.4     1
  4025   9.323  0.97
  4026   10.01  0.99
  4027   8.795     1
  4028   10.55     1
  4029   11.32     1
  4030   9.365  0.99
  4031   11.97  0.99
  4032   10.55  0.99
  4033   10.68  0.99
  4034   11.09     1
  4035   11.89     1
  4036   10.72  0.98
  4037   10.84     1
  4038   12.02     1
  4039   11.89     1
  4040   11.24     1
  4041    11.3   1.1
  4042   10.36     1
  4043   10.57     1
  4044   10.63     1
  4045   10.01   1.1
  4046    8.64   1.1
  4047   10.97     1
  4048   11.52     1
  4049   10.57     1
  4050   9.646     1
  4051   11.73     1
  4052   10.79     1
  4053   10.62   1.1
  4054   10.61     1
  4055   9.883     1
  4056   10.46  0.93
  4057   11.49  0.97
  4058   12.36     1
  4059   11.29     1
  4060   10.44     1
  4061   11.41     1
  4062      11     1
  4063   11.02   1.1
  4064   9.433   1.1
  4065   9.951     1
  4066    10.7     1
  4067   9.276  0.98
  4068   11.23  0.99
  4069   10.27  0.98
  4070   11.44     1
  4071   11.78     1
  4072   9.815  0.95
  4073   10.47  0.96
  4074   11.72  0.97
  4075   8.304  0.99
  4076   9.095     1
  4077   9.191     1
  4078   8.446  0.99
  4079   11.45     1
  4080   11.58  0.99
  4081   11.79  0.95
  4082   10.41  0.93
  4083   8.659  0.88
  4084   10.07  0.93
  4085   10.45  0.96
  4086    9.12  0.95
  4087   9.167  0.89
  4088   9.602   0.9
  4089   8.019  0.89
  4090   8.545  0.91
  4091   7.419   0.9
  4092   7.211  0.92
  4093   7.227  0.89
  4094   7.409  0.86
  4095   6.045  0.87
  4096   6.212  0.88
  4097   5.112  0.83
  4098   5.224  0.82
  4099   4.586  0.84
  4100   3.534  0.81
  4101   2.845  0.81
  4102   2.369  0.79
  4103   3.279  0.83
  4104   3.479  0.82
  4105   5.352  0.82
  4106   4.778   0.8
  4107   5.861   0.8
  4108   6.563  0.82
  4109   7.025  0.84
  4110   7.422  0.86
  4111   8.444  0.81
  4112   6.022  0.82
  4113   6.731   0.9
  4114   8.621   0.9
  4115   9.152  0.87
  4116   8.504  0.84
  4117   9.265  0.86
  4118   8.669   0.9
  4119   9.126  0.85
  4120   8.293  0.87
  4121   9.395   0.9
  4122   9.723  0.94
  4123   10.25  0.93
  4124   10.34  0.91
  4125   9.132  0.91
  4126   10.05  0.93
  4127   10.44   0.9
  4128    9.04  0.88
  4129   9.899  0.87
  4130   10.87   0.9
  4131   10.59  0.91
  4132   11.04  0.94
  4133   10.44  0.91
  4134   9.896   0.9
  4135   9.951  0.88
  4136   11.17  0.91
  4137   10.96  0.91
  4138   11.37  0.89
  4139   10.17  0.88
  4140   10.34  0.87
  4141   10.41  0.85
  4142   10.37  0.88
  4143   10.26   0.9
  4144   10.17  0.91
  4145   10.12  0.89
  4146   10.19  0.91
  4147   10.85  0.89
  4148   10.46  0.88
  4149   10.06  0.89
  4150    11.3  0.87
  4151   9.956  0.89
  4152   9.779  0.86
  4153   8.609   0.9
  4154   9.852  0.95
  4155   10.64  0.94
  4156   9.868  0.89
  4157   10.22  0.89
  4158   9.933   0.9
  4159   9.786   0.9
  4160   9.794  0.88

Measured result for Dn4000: 1.1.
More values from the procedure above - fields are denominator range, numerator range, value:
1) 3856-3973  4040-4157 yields 1.13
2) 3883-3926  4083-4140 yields 1.02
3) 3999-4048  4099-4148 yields 0.84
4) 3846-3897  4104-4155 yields 1.22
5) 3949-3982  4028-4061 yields 1.61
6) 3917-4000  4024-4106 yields 1.09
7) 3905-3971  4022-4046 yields 1.17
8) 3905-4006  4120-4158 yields 1.19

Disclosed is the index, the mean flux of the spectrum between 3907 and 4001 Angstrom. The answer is 9.3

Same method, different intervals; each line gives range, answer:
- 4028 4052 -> 10.8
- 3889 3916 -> 8.66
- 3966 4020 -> 9.08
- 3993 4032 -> 10.7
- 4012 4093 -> 10.4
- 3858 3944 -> 9.45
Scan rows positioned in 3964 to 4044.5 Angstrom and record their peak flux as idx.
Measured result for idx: 12.23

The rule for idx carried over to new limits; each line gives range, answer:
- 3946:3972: 11.75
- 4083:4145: 11.37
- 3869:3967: 14.38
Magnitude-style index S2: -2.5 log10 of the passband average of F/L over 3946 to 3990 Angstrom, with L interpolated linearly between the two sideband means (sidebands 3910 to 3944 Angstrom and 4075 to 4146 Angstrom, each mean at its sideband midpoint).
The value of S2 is 0.31 mag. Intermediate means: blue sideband 10.7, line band 7.71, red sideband 8.49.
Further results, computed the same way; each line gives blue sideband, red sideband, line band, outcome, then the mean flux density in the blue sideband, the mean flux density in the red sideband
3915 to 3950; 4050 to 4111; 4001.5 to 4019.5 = -0.138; 10.8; 8.71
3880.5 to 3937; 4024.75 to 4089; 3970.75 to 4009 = 0.058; 8.91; 10.5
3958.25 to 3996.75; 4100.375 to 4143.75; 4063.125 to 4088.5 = -0.227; 7.58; 8.55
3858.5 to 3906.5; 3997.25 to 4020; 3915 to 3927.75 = -0.216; 8.42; 11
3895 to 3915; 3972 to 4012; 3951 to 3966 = 0.202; 9.6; 9.54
